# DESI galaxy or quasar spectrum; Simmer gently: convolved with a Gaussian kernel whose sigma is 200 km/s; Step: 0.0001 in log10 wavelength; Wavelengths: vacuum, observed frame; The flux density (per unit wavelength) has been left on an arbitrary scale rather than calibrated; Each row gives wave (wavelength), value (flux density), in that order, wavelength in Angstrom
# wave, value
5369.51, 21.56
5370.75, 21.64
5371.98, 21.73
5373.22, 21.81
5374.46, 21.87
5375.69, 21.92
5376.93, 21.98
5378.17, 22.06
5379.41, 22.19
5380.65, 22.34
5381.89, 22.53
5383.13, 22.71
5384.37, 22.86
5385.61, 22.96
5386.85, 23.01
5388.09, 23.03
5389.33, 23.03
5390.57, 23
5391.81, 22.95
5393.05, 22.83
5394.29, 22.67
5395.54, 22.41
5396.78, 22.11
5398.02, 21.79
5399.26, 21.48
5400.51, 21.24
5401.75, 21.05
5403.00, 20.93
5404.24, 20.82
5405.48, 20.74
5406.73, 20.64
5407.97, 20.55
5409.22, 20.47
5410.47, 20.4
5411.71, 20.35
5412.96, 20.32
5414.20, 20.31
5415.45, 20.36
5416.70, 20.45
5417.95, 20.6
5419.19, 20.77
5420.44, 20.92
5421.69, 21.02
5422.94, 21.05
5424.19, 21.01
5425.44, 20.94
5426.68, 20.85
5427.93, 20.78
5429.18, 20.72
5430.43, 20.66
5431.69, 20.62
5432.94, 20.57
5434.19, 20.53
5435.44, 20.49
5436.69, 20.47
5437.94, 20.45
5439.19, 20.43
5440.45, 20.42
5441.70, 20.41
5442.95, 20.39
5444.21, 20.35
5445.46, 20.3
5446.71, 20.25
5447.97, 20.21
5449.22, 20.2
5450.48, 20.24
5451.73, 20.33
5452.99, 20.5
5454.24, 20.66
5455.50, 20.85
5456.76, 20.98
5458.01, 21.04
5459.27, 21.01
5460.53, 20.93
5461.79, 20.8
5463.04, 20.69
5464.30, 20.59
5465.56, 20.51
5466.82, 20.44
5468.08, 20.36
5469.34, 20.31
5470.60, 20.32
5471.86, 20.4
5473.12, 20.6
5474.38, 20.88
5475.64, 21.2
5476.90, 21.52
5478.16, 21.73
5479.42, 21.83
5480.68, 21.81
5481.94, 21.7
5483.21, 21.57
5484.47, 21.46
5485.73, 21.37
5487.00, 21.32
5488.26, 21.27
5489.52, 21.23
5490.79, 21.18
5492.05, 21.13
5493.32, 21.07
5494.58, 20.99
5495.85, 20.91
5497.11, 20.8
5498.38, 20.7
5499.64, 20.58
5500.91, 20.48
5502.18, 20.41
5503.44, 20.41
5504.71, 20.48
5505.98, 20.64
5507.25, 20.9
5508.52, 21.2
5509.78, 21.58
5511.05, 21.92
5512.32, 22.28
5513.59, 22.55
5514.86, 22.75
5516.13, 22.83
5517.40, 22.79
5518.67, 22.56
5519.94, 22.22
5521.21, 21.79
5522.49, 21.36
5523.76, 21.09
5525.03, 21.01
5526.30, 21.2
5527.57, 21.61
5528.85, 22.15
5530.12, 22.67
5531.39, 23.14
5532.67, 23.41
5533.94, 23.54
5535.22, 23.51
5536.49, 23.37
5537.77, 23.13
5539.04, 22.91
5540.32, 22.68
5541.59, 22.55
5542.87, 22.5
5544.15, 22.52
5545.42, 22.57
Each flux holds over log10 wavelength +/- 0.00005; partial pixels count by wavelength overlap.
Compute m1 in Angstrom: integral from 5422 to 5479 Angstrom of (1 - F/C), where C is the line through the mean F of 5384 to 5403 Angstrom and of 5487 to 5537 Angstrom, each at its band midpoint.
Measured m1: 3.59 Angstrom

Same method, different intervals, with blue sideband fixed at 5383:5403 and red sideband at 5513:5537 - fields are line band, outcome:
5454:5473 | 1.47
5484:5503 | 1.20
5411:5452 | 3.39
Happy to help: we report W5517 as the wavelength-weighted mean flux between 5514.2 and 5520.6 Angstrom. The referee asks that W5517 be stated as 22.6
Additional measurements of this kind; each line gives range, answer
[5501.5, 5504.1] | 20.4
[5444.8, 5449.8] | 20.3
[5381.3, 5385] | 22.7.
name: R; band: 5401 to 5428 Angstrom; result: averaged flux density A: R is 20.7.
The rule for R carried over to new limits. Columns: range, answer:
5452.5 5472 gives 20.7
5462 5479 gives 20.8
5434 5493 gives 20.8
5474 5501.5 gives 21.2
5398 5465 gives 20.7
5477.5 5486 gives 21.7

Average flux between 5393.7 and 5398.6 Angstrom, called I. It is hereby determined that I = 22.2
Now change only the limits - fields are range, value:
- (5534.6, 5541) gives 23.1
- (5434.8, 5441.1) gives 20.5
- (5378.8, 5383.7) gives 22.4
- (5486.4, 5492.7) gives 21.2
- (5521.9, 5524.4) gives 21.3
